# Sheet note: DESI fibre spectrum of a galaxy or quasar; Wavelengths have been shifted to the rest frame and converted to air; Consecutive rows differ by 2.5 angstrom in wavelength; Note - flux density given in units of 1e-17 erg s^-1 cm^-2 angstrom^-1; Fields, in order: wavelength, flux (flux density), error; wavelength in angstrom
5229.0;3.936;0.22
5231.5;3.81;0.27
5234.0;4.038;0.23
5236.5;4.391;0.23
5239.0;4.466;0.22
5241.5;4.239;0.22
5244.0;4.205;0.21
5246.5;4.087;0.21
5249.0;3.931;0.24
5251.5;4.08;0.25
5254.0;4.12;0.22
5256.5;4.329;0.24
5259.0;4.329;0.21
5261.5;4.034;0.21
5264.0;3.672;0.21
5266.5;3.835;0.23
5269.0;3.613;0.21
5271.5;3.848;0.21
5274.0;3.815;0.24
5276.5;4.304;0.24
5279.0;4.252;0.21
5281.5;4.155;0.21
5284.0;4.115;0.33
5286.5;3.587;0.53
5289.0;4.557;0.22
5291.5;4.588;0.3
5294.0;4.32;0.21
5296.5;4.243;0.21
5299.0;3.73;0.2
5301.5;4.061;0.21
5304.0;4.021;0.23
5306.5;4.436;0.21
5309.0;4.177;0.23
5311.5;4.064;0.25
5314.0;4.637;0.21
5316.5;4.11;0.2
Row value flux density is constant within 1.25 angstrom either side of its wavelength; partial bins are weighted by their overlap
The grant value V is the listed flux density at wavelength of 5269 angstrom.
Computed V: 3.613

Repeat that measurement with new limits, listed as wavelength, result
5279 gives 4.252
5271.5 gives 3.848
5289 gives 4.557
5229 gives 3.936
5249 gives 3.931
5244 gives 4.205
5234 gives 4.038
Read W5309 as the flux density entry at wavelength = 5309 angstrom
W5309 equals 4.177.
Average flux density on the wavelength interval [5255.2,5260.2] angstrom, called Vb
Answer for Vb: 4.33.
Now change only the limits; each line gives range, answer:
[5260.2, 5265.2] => 3.86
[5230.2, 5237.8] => 4.08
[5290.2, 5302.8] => 4.19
